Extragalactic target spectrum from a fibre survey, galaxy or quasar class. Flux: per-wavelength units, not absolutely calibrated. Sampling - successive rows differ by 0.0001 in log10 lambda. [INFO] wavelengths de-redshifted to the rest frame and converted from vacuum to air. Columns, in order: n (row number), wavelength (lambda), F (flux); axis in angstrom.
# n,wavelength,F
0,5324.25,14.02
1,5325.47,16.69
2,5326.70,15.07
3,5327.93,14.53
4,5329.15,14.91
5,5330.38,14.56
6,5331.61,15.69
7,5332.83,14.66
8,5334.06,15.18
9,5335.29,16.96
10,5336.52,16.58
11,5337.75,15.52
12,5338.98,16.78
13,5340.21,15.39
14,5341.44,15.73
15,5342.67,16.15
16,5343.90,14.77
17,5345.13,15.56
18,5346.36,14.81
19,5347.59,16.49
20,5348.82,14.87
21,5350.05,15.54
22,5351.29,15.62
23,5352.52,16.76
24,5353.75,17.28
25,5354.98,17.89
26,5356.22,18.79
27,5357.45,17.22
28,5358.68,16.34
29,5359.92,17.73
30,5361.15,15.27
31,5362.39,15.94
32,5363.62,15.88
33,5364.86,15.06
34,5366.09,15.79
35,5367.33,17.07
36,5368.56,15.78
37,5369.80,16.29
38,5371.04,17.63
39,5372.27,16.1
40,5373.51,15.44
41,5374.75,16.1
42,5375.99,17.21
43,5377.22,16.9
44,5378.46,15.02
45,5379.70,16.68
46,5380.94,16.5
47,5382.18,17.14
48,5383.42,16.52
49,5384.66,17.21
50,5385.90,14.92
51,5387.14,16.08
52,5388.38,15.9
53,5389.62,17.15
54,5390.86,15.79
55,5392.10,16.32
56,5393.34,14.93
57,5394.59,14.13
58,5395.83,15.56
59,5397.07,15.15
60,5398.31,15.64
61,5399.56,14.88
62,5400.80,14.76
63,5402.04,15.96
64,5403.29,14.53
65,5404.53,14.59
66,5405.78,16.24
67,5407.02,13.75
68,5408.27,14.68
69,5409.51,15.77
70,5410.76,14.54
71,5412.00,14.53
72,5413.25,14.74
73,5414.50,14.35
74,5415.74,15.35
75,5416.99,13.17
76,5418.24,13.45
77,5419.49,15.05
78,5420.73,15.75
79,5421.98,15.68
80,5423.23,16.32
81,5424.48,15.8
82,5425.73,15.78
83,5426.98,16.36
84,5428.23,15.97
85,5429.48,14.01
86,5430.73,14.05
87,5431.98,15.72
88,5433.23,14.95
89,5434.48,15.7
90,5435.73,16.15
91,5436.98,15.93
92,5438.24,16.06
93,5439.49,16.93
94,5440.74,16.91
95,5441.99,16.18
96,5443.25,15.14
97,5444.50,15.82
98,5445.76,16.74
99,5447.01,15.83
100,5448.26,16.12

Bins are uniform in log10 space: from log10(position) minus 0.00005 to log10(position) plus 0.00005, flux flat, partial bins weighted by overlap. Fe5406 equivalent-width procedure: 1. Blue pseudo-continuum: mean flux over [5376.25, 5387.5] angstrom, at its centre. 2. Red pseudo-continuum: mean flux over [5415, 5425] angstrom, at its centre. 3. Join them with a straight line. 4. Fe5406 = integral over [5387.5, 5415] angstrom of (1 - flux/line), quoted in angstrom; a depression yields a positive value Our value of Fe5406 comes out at 0.9 angstrom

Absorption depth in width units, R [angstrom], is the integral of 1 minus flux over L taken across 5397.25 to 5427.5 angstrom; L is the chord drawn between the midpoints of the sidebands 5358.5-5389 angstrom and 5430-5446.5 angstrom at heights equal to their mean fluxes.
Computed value 1.79 angstrom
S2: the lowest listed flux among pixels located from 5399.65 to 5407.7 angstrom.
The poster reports 13.75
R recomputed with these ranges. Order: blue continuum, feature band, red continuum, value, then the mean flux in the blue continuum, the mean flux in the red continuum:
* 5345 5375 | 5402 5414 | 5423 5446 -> 0.8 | 16.3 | 15.8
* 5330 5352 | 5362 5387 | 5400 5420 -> -1.8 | 15.6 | 14.7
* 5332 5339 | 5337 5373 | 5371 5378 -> -0.1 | 15.9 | 16.5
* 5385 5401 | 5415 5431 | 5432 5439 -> 0.6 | 15.5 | 15.8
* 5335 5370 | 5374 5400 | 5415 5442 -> -0.2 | 16.2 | 15.5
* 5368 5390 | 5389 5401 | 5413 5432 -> 0.3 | 16.4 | 15.1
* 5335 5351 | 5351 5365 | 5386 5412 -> -1.0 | 15.7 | 15.3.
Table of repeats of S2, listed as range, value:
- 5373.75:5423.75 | 13.17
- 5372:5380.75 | 15.02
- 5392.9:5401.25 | 14.13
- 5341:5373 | 14.77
